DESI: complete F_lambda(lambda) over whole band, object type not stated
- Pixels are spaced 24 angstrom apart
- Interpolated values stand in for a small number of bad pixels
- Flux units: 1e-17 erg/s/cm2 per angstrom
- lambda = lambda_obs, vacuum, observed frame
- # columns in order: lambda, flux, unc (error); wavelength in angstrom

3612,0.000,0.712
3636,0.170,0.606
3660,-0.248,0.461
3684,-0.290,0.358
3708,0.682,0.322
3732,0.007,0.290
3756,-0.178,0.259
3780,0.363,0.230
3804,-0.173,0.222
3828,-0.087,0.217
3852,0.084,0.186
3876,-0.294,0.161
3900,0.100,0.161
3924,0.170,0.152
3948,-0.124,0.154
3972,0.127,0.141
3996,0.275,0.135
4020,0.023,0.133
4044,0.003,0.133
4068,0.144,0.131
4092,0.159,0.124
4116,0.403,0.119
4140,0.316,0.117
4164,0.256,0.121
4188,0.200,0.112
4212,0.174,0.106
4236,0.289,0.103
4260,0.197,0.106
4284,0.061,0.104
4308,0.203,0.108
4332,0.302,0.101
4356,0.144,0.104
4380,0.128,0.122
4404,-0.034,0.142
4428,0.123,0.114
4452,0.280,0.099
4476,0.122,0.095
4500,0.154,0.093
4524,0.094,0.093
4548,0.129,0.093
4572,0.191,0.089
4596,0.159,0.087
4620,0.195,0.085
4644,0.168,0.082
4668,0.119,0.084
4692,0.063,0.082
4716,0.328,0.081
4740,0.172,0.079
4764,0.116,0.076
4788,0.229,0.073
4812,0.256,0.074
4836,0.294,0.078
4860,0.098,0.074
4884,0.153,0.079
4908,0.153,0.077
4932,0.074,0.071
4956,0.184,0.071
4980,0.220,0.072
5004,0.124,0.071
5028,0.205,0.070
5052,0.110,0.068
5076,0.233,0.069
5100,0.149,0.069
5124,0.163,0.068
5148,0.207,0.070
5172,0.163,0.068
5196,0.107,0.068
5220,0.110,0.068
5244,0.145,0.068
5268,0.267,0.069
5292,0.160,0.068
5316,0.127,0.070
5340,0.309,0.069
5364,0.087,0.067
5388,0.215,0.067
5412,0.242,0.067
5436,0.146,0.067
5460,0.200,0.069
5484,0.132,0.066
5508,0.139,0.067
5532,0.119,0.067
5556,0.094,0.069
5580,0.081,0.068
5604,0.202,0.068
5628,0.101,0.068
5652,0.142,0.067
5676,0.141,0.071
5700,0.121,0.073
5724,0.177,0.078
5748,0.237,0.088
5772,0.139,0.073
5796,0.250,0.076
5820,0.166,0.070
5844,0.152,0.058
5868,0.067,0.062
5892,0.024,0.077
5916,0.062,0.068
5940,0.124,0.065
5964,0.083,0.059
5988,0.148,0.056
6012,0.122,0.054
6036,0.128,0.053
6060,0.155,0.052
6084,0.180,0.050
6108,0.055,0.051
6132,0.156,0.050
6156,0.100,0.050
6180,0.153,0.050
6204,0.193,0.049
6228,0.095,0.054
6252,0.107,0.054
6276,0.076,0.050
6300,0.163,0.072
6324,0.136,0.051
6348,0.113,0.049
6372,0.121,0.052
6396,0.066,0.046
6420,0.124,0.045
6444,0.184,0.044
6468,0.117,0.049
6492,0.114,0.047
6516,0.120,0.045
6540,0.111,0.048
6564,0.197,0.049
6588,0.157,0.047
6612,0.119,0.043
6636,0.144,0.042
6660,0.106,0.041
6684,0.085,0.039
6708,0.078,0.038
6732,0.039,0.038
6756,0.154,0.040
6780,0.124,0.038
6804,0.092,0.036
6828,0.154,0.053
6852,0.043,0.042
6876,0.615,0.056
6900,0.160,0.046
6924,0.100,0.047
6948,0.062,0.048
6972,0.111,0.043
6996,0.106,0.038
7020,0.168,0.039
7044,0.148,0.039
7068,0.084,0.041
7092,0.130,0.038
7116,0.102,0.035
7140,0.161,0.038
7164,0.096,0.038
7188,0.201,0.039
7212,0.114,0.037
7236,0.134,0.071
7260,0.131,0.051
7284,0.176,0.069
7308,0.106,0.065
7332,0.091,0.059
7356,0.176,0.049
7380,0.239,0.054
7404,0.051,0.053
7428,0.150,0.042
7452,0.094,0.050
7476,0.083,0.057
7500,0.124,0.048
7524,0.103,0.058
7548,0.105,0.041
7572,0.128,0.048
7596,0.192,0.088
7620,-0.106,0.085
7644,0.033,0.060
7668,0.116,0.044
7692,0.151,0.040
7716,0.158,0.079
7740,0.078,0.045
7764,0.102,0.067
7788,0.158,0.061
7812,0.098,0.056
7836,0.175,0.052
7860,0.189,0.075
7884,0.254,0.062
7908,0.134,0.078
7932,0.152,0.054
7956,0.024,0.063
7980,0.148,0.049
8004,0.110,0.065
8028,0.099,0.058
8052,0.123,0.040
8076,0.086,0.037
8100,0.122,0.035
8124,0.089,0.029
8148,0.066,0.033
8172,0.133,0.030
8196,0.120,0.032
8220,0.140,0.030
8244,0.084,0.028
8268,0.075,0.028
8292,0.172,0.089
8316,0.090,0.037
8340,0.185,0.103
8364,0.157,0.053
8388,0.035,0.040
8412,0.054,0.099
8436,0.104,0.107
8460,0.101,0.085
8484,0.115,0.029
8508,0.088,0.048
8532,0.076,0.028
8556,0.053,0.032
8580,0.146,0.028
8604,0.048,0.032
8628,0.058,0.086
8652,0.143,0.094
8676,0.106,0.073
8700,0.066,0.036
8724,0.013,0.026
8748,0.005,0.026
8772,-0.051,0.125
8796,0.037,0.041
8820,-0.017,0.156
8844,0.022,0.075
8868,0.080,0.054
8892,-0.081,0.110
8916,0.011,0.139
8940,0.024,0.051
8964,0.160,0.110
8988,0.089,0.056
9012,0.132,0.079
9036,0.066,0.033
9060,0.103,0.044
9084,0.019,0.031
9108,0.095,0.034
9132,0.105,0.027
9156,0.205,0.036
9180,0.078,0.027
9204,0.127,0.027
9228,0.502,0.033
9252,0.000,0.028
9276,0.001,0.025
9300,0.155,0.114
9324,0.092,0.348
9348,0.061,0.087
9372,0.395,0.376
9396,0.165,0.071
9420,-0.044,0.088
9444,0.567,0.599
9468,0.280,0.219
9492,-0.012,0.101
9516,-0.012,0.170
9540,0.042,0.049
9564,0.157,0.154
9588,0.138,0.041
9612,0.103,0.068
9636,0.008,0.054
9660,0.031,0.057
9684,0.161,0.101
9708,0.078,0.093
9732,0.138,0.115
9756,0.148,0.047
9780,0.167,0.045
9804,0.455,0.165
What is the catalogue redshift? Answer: 0.844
